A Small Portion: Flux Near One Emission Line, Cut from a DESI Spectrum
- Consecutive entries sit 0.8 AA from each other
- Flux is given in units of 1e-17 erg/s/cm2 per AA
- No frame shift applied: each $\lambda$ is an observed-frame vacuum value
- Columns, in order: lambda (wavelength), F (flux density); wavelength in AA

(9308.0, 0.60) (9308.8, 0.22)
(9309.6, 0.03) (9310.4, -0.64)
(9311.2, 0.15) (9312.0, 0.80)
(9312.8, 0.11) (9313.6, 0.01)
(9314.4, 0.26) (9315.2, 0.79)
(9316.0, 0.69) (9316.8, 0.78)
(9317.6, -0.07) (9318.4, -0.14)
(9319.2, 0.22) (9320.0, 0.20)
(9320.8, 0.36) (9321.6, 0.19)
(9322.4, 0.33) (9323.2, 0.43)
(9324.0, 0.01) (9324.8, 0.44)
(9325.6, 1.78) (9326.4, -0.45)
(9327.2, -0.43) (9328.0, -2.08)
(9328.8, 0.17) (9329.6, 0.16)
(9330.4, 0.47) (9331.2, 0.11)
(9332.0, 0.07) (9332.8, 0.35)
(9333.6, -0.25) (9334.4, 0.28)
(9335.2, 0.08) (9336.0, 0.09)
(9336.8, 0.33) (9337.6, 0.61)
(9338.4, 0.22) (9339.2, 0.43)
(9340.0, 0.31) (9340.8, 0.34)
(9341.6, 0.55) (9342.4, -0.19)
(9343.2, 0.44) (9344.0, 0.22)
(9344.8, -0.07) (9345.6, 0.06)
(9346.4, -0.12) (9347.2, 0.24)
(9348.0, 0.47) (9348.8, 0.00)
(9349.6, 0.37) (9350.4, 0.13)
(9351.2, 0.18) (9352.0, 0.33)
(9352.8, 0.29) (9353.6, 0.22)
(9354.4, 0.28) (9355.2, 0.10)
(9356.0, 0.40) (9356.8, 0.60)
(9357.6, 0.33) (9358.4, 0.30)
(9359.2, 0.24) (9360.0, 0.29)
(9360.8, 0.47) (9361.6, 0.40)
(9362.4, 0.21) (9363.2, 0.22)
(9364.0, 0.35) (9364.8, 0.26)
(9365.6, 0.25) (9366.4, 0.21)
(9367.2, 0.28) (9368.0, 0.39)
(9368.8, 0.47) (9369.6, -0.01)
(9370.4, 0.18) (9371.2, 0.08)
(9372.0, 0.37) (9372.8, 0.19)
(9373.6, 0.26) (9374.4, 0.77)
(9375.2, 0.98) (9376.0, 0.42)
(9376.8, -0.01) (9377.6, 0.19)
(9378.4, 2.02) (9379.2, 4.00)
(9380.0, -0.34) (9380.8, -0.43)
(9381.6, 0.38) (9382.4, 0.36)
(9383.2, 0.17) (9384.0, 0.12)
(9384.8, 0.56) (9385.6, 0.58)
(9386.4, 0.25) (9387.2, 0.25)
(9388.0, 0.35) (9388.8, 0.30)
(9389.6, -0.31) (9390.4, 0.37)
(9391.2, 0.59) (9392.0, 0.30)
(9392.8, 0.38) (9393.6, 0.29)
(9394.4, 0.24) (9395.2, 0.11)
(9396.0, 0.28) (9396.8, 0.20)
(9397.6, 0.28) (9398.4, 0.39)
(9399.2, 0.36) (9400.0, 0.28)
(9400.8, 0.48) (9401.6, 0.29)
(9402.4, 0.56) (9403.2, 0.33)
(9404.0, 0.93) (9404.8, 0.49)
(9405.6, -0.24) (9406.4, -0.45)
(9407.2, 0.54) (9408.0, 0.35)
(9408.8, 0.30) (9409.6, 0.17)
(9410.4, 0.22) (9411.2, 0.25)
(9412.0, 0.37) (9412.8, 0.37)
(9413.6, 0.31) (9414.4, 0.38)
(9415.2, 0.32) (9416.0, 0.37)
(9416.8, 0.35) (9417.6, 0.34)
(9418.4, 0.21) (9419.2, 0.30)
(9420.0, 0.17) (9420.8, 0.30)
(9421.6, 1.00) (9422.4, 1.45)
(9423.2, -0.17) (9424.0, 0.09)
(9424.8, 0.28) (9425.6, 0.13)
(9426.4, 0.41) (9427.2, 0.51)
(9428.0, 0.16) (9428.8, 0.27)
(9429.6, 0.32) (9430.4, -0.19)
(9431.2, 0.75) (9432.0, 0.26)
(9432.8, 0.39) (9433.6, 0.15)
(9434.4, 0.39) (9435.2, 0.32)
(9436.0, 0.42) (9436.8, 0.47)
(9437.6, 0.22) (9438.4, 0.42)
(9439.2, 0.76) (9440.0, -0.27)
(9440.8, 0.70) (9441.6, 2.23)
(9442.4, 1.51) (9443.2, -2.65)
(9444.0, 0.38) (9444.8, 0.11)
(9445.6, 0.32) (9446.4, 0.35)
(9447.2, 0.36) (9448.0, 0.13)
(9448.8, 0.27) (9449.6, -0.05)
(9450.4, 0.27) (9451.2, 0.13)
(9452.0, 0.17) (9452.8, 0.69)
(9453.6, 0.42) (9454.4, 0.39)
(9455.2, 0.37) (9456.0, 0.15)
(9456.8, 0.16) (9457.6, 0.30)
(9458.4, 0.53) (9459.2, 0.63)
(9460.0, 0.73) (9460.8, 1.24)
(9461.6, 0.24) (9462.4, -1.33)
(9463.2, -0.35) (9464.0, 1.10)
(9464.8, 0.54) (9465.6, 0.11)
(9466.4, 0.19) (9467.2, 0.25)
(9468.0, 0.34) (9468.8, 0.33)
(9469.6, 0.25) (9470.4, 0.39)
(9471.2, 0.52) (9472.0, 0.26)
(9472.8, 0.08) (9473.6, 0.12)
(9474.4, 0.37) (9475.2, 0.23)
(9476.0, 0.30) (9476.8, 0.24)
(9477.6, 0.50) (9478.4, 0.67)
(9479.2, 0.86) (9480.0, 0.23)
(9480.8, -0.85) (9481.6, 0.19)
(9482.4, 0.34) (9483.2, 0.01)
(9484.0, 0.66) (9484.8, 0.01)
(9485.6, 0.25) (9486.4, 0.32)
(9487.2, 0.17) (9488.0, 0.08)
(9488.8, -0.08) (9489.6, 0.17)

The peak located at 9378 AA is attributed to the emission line Mg II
